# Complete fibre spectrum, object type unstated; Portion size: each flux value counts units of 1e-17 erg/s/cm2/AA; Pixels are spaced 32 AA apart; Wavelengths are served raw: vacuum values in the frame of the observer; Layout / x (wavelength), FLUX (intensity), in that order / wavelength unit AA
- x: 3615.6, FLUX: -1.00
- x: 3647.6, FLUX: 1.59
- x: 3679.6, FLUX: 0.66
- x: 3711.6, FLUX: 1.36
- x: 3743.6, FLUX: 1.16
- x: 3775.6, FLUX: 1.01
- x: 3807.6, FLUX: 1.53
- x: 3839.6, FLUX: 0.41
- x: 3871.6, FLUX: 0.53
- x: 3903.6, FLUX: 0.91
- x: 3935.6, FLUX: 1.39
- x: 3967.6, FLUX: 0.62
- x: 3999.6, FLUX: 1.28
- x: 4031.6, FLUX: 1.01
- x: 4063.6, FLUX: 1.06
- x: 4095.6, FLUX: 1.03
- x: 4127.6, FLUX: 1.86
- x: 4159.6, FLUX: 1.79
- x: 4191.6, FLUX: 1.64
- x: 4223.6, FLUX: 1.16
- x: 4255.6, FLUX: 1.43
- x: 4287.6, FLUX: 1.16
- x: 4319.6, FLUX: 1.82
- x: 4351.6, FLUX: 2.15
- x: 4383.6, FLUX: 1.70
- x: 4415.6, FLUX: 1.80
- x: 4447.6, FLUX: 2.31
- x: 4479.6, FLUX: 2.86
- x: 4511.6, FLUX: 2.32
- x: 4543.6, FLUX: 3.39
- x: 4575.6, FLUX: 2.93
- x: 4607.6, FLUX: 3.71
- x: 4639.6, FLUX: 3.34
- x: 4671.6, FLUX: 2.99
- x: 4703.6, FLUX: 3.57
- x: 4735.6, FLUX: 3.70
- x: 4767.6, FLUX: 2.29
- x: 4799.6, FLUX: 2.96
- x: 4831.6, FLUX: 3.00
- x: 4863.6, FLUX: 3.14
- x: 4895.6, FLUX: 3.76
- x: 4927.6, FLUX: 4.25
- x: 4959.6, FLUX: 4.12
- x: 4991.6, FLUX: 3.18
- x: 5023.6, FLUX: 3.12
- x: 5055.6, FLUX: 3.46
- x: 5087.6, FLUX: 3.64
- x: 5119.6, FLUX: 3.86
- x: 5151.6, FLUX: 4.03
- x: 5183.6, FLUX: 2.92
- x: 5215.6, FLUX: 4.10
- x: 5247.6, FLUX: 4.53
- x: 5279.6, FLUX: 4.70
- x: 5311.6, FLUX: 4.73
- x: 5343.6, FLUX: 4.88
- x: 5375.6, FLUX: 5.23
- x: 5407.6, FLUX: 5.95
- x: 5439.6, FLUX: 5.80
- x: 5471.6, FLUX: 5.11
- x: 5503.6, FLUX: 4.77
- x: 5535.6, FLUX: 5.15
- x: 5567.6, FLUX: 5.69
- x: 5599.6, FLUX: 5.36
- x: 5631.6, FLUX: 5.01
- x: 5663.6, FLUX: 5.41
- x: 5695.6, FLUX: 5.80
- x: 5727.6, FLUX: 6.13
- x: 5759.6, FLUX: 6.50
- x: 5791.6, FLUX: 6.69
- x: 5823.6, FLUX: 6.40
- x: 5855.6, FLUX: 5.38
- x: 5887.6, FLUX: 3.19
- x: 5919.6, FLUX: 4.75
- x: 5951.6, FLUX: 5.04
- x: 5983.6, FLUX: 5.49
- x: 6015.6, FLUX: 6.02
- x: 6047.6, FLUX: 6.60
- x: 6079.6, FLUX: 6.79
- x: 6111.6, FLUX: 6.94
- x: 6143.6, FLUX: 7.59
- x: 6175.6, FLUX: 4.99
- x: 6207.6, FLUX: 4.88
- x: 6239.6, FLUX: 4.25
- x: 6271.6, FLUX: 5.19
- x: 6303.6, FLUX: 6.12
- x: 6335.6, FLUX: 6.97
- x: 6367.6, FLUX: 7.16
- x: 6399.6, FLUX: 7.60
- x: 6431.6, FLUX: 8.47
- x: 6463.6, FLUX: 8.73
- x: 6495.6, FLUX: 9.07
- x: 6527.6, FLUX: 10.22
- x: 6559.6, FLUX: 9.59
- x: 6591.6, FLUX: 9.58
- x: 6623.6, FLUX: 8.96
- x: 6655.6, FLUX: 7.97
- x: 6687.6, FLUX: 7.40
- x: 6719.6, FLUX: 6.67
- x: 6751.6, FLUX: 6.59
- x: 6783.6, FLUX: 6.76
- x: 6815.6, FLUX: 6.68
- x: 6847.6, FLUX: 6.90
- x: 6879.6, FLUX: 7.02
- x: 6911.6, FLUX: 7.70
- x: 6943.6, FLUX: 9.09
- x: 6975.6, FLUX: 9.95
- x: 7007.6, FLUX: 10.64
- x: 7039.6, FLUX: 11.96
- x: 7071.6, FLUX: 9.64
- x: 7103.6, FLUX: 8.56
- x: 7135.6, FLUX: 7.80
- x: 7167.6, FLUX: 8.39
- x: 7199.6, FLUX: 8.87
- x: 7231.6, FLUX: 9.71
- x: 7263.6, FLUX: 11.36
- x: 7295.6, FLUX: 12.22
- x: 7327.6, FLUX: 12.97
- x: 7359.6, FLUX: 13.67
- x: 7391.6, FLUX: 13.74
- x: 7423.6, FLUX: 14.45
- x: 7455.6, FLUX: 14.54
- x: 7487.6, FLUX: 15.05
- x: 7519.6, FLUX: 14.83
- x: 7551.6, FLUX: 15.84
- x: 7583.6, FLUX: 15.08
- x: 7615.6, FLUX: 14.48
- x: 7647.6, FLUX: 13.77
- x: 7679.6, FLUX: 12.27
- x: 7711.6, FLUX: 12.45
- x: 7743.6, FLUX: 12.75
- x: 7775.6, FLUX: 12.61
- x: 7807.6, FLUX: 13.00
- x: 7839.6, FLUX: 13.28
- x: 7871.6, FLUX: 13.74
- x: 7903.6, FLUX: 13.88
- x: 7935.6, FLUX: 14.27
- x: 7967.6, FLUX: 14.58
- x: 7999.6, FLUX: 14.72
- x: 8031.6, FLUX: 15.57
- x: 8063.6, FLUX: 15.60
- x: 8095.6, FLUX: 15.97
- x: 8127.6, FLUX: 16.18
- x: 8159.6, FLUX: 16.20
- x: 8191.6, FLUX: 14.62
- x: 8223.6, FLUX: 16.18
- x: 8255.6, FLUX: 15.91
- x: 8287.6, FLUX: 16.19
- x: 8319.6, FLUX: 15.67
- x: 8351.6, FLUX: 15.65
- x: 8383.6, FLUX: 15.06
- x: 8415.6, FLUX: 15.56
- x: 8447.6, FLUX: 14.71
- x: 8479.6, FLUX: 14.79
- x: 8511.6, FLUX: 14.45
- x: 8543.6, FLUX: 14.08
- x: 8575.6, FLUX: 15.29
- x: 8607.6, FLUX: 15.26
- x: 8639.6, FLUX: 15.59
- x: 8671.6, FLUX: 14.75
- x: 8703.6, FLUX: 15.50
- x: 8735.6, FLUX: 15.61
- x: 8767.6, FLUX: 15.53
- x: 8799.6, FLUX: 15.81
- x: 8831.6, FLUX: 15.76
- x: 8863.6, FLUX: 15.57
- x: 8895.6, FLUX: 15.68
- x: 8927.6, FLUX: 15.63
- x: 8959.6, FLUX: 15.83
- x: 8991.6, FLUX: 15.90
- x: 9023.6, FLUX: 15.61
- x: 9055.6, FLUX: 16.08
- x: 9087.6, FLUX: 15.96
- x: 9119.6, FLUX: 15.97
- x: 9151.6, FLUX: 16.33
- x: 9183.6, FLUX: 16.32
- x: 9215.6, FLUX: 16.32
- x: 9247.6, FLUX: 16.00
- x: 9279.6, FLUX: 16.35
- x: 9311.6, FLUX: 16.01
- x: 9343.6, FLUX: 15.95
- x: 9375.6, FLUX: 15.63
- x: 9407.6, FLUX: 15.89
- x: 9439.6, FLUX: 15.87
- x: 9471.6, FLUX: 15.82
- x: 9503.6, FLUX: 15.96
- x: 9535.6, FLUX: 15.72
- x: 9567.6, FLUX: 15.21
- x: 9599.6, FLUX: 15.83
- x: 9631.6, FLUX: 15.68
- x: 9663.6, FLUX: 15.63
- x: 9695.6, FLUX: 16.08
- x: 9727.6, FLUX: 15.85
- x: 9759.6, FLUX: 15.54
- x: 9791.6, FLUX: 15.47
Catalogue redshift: 0.000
